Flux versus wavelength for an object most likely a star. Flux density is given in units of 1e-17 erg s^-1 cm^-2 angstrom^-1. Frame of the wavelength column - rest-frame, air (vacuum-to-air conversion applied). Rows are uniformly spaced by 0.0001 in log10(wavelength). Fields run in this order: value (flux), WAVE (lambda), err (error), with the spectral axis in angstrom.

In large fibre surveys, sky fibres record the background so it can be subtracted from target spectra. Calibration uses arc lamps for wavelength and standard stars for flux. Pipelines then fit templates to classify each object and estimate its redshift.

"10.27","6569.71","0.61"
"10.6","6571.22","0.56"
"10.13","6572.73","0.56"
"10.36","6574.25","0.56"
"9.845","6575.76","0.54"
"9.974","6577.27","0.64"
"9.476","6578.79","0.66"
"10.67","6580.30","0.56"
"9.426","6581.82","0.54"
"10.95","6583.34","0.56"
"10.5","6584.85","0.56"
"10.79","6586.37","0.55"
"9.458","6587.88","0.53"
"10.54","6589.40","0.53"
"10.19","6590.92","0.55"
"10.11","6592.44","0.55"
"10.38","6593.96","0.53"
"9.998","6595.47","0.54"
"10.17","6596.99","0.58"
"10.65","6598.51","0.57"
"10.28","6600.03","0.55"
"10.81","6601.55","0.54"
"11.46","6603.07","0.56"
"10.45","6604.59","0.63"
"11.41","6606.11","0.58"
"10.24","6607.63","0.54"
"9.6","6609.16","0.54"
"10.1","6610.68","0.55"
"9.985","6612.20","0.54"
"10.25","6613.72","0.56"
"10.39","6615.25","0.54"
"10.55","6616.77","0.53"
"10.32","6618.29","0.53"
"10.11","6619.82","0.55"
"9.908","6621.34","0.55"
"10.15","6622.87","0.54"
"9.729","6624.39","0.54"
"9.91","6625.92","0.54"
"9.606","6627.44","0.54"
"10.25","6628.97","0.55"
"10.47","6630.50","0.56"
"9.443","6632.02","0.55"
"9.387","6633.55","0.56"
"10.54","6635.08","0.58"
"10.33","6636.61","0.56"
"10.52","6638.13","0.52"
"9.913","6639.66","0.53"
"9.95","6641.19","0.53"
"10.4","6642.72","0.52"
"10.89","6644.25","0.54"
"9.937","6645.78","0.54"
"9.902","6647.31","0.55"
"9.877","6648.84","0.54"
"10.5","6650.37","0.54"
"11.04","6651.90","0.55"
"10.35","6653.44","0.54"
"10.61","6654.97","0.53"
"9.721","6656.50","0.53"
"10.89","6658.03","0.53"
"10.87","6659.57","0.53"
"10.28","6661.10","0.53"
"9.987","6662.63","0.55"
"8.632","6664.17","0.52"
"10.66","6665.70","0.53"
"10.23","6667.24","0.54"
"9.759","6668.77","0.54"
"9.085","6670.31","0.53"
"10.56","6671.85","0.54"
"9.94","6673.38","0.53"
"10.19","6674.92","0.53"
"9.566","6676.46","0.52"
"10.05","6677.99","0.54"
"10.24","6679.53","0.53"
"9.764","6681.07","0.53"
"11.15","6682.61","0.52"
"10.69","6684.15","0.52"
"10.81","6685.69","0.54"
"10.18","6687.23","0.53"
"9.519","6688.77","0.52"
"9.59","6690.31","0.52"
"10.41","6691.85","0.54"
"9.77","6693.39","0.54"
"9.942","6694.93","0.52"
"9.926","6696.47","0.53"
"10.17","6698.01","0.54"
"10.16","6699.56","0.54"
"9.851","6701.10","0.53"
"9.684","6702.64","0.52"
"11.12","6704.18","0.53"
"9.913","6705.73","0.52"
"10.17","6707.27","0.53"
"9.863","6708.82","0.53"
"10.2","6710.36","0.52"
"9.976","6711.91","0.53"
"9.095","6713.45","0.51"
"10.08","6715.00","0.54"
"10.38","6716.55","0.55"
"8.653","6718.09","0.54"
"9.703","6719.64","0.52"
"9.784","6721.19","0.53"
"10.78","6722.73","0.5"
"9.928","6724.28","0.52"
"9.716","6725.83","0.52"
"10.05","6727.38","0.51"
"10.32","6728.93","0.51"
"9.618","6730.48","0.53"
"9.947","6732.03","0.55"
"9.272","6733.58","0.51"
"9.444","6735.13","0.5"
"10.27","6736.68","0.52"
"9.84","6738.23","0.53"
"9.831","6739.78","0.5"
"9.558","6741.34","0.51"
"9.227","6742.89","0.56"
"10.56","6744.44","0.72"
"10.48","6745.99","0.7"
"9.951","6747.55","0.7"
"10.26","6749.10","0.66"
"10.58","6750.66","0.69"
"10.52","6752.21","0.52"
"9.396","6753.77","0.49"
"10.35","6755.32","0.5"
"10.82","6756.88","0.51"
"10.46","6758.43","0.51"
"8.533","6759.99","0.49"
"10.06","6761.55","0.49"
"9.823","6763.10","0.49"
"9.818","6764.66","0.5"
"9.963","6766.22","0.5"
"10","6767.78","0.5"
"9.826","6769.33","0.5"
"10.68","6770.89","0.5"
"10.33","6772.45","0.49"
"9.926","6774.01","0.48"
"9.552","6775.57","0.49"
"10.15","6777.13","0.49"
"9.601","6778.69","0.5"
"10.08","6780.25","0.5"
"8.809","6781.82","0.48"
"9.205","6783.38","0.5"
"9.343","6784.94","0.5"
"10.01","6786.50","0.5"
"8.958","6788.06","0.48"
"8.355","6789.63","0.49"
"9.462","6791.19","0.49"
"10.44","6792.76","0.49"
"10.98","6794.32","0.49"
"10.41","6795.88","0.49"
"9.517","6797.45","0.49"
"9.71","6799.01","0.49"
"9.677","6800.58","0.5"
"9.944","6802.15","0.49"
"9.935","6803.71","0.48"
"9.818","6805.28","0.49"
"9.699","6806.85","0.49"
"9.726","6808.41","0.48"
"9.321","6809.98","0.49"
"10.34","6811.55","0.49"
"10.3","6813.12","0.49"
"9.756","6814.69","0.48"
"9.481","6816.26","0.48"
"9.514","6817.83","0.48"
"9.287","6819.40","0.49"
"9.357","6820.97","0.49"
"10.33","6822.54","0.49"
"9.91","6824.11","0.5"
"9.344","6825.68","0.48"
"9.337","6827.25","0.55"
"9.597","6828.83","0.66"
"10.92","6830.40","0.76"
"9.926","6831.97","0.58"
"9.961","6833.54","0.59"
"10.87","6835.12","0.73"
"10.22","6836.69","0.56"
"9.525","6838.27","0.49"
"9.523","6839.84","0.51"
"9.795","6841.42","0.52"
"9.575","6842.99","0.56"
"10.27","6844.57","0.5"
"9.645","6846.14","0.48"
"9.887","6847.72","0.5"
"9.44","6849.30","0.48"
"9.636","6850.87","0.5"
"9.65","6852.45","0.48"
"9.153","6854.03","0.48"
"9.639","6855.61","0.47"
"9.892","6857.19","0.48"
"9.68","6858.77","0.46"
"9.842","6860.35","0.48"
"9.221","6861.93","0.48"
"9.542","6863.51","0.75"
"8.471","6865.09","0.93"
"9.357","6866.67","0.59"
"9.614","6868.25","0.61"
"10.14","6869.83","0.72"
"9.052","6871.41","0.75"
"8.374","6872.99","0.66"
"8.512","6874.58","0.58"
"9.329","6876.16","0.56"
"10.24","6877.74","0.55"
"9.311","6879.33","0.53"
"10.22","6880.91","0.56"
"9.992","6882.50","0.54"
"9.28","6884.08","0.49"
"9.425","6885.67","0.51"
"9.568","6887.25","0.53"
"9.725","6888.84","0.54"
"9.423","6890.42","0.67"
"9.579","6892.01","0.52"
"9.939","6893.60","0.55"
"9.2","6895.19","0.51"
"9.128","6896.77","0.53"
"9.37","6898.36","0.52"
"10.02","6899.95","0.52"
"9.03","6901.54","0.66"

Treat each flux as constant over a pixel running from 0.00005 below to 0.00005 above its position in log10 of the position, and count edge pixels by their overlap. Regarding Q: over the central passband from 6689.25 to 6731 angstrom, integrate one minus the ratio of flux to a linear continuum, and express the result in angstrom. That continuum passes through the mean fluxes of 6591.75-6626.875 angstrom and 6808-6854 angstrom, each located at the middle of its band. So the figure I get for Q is 0.5 angstrom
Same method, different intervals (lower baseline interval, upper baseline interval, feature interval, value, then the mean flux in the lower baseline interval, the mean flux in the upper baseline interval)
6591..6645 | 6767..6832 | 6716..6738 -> 0.3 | 10.2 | 9.78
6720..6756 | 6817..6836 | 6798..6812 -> 0.2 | 9.98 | 9.87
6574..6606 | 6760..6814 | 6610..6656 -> 0.2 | 10.3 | 9.8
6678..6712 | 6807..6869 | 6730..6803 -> 0.5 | 10.1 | 9.71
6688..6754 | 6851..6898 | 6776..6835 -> -0.5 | 9.95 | 9.47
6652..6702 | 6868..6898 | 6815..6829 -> 0.1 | 10.1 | 9.47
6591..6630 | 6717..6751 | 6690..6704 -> 0.0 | 10.3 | 9.89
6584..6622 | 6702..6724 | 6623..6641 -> 0.4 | 10.4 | 9.96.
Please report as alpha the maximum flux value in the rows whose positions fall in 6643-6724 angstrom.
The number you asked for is 11.15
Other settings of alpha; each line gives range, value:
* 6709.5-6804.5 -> 10.98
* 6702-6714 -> 11.12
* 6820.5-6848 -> 10.92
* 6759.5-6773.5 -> 10.68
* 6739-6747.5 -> 10.56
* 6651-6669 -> 11.04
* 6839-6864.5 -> 10.27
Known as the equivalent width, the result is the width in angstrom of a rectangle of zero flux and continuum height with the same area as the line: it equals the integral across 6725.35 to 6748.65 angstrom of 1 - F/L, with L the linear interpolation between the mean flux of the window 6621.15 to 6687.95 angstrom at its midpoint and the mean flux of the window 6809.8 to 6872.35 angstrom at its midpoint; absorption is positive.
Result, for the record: 0.2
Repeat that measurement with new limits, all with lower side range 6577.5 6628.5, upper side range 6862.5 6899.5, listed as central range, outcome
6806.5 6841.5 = -0.8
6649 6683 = -0.3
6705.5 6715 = 0.1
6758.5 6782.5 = -0.2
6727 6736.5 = 0.1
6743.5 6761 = -0.6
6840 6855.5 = -0.2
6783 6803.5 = 0.0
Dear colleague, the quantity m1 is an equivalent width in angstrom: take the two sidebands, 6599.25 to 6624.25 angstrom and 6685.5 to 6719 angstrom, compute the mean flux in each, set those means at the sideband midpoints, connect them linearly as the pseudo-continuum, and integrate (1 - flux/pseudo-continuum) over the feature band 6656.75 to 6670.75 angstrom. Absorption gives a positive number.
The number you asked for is 0.11 angstrom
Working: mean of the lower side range 10.4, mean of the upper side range 9.96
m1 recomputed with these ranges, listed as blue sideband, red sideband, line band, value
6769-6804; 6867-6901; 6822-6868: -0.6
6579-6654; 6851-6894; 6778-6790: 0.5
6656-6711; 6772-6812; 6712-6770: -0.1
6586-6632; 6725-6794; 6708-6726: 0.2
